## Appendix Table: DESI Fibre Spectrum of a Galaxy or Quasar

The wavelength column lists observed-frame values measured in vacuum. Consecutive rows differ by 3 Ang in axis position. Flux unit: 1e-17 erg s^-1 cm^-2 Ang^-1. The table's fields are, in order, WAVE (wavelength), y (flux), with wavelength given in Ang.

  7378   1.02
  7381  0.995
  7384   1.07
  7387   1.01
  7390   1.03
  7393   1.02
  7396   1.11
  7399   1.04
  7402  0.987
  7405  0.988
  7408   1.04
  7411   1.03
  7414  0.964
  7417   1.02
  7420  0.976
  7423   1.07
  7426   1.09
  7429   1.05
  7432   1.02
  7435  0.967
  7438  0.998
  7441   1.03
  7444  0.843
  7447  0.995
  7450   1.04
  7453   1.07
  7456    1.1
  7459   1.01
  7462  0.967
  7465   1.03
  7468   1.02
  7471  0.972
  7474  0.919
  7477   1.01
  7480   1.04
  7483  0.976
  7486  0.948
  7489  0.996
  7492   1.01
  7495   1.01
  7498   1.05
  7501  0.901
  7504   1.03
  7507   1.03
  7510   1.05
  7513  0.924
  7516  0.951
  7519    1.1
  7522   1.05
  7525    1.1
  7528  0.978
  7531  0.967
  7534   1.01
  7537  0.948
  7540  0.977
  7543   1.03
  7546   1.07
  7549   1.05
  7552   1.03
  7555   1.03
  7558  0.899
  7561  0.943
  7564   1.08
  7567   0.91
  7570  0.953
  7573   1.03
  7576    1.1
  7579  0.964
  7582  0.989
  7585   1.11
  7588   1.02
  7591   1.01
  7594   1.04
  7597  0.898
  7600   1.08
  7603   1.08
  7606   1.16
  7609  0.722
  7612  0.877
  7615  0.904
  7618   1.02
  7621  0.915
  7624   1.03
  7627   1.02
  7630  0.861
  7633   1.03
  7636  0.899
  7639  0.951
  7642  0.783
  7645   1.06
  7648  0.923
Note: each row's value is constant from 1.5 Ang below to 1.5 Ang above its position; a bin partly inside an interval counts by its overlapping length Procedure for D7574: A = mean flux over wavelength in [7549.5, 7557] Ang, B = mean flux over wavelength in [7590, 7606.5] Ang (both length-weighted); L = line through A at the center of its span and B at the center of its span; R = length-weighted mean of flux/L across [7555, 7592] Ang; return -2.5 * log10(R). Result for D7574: 0.03 mag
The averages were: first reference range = 1.02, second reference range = 1.04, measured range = 1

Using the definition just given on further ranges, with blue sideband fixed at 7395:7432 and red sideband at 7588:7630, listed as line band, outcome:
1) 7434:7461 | 0.015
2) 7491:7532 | -0.008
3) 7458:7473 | 0.020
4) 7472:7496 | 0.025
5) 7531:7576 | -0.008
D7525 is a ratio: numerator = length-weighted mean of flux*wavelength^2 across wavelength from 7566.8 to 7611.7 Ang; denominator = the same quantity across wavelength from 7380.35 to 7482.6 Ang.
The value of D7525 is 1.03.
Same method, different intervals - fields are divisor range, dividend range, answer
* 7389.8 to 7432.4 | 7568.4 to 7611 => 1.03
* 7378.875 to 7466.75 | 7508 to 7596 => 1.03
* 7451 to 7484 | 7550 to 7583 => 1.01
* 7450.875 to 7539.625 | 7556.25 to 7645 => 1.00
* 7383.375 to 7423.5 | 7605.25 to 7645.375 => 0.97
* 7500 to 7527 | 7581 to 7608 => 1.04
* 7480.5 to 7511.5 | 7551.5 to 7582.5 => 1.01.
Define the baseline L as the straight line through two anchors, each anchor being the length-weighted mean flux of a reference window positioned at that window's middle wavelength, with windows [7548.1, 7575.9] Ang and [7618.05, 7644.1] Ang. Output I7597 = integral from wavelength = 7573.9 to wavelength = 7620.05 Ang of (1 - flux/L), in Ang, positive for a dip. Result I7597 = -1.3 Ang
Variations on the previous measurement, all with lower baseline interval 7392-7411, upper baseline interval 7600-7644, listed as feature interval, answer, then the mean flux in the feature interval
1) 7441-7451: 0.5 Ang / 0.966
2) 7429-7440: 0.2 Ang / 1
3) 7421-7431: -0.4 Ang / 1.06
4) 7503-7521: -0.4 Ang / 1.01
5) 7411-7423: 0.3 Ang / 1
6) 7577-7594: -1.0 Ang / 1.02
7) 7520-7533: -0.5 Ang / 1.03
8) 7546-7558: -0.6 Ang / 1.02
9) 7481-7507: 0.1 Ang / 0.993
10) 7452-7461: -0.4 Ang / 1.05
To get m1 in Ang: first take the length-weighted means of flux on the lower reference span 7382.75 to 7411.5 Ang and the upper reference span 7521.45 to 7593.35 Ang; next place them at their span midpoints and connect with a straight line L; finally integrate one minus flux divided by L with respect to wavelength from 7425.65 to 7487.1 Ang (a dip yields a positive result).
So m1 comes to 1.25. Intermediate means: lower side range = 1.03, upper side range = 1.01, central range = 1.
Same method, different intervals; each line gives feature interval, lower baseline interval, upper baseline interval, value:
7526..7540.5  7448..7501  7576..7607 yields 0.6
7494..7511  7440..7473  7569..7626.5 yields -0.1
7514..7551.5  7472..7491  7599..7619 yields -1.5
